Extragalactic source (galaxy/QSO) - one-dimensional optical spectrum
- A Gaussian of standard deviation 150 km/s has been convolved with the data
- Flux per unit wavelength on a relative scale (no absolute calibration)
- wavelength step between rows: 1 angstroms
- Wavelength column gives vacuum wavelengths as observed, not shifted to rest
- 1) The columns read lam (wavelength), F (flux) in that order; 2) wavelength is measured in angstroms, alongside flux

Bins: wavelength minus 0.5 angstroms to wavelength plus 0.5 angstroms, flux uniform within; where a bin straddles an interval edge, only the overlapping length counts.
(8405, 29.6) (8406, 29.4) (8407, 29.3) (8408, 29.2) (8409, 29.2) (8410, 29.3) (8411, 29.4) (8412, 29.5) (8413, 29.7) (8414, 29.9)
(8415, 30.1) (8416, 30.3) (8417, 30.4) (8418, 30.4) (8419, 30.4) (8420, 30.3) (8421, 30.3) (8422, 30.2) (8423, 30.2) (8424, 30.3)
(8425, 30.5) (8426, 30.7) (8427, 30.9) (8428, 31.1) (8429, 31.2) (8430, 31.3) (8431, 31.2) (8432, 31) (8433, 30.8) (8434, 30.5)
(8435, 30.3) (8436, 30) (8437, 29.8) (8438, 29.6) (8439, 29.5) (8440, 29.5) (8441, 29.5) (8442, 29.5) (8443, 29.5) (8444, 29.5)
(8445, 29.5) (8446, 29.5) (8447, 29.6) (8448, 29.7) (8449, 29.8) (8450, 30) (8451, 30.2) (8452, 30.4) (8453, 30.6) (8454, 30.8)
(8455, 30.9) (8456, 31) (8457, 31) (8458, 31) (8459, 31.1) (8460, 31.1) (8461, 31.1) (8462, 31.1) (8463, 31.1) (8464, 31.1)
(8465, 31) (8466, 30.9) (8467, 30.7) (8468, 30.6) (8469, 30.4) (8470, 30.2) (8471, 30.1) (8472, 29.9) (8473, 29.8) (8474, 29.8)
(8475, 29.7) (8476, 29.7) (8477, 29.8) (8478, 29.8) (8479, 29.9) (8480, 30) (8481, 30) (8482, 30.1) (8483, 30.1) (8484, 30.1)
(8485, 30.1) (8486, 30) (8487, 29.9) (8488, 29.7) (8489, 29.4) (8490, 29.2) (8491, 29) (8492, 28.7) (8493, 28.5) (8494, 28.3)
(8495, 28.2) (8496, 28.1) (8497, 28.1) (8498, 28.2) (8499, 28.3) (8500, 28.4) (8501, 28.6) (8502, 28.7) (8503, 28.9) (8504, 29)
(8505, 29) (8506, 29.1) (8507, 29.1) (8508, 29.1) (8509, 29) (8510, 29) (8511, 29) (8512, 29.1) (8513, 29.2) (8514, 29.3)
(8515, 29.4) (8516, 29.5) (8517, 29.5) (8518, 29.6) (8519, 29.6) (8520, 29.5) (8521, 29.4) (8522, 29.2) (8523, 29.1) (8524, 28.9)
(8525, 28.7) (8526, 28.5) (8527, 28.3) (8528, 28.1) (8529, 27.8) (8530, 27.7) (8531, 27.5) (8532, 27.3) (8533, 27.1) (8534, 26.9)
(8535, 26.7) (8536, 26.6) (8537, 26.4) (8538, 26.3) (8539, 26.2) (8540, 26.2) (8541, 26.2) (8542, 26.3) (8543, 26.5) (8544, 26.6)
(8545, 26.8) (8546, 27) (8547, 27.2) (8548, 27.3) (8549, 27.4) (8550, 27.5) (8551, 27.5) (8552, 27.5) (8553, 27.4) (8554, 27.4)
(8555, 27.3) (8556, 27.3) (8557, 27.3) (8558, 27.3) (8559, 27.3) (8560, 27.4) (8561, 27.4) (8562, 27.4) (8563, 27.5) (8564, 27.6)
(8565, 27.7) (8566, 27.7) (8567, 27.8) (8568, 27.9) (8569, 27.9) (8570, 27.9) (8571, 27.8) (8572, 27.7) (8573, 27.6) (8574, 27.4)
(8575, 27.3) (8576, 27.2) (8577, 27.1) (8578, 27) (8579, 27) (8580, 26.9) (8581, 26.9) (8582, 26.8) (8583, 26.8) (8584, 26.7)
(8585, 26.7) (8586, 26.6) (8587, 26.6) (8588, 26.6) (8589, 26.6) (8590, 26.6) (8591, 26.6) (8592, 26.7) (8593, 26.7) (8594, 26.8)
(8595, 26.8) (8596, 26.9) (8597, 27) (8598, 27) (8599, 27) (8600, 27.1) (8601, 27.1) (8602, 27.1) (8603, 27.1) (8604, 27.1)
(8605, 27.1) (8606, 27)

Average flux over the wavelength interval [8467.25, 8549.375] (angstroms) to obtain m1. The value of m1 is 28.7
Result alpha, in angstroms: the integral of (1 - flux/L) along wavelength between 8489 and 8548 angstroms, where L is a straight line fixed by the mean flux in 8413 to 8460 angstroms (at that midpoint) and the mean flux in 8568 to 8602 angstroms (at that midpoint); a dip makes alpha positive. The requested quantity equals 0.6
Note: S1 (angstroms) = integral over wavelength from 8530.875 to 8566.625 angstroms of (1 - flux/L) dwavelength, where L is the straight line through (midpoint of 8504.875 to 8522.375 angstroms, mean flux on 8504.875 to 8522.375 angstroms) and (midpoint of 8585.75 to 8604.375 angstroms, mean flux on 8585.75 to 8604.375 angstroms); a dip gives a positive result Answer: 1.4 angstroms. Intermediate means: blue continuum 29.3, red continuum 26.8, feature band 27.1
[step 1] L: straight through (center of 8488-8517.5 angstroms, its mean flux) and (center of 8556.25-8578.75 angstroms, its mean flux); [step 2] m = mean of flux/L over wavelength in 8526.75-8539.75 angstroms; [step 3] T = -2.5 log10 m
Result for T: 0.04 mag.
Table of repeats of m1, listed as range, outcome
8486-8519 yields 29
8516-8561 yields 27.6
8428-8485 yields 30.3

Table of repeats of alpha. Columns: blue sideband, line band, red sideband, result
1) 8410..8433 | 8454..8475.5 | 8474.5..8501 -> -0.7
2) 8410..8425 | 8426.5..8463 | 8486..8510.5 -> -0.9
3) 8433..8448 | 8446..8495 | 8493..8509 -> -1.6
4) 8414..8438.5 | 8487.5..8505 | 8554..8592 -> 0.2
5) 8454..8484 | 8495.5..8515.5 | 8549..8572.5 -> 0.3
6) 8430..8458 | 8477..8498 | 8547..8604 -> -0.1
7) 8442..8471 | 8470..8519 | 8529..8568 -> -0.3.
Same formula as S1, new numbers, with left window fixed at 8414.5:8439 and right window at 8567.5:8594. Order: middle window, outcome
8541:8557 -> 0.37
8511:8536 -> -0.19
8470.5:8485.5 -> -0.30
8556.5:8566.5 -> 0.01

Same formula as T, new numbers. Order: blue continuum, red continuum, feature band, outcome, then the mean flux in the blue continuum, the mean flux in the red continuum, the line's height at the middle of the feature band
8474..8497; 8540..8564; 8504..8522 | -0.03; 29.4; 27.2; 28.5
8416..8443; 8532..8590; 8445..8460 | -0.02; 30.3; 27.1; 29.8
